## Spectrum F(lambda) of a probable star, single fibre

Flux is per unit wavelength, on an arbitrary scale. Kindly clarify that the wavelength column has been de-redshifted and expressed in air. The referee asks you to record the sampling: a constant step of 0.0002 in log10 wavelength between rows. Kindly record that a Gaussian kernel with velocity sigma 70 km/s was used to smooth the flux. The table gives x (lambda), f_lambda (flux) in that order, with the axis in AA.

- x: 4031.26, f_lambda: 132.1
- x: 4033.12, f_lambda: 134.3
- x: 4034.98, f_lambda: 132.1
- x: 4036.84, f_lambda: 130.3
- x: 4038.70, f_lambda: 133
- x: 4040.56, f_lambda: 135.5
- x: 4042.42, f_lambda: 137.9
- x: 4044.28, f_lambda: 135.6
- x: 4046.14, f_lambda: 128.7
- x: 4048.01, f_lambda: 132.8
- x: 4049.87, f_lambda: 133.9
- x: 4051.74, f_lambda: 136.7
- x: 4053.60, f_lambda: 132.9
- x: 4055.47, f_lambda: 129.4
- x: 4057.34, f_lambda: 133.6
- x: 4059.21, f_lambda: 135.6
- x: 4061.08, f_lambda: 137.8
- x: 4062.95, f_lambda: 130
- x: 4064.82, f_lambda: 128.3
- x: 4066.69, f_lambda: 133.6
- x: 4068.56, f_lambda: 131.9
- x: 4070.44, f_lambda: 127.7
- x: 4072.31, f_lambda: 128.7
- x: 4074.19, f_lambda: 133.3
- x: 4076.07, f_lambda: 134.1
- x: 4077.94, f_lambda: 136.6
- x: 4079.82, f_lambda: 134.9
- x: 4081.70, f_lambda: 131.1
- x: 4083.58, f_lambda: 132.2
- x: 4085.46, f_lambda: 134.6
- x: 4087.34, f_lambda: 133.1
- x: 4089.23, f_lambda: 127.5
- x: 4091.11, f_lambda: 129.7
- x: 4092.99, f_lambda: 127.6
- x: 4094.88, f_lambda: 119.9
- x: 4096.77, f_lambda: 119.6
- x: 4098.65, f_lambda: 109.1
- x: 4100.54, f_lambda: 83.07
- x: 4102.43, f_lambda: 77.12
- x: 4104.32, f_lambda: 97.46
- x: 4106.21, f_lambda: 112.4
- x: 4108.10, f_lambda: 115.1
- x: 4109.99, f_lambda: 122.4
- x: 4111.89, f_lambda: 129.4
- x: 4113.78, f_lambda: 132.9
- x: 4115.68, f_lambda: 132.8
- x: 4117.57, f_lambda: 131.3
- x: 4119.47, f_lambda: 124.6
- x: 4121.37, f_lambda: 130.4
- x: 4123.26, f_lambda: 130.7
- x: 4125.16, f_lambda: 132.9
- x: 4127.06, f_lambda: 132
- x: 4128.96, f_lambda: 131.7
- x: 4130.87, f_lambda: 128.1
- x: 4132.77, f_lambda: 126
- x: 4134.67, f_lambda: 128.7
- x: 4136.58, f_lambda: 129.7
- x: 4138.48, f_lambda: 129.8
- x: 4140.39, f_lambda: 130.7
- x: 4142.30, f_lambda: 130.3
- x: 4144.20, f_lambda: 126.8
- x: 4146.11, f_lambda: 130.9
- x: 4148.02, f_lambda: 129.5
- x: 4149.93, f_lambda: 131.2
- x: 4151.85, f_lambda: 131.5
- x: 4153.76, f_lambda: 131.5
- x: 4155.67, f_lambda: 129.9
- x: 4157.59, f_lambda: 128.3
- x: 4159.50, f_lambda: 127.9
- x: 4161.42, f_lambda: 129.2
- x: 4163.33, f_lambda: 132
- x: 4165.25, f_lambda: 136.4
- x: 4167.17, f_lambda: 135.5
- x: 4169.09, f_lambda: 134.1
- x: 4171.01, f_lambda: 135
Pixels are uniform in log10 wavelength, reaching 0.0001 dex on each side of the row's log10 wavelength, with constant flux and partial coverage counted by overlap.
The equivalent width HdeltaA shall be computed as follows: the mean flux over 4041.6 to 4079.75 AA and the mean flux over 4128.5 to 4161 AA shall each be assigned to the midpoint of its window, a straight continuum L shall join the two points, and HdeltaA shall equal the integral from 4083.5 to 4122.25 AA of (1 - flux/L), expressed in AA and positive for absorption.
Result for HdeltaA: 3.4 AA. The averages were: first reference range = 133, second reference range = 129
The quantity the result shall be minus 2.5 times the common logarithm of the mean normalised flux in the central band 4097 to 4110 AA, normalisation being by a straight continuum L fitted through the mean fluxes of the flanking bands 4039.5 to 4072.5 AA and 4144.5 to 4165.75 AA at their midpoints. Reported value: 0.28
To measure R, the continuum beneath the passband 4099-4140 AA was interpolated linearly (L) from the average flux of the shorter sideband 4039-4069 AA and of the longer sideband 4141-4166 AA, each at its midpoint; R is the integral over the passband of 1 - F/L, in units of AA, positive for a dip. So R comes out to 3.0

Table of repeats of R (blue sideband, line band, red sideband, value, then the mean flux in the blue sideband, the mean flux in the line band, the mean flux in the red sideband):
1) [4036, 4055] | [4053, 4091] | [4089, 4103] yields -3.19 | 134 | 132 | 112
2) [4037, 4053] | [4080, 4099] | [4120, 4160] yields 0.69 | 134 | 127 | 130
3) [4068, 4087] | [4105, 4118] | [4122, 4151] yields 0.66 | 133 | 124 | 130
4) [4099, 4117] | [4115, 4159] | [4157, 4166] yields -2.89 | 112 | 130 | 131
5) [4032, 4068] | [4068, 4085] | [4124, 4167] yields 0.01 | 133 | 132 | 130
